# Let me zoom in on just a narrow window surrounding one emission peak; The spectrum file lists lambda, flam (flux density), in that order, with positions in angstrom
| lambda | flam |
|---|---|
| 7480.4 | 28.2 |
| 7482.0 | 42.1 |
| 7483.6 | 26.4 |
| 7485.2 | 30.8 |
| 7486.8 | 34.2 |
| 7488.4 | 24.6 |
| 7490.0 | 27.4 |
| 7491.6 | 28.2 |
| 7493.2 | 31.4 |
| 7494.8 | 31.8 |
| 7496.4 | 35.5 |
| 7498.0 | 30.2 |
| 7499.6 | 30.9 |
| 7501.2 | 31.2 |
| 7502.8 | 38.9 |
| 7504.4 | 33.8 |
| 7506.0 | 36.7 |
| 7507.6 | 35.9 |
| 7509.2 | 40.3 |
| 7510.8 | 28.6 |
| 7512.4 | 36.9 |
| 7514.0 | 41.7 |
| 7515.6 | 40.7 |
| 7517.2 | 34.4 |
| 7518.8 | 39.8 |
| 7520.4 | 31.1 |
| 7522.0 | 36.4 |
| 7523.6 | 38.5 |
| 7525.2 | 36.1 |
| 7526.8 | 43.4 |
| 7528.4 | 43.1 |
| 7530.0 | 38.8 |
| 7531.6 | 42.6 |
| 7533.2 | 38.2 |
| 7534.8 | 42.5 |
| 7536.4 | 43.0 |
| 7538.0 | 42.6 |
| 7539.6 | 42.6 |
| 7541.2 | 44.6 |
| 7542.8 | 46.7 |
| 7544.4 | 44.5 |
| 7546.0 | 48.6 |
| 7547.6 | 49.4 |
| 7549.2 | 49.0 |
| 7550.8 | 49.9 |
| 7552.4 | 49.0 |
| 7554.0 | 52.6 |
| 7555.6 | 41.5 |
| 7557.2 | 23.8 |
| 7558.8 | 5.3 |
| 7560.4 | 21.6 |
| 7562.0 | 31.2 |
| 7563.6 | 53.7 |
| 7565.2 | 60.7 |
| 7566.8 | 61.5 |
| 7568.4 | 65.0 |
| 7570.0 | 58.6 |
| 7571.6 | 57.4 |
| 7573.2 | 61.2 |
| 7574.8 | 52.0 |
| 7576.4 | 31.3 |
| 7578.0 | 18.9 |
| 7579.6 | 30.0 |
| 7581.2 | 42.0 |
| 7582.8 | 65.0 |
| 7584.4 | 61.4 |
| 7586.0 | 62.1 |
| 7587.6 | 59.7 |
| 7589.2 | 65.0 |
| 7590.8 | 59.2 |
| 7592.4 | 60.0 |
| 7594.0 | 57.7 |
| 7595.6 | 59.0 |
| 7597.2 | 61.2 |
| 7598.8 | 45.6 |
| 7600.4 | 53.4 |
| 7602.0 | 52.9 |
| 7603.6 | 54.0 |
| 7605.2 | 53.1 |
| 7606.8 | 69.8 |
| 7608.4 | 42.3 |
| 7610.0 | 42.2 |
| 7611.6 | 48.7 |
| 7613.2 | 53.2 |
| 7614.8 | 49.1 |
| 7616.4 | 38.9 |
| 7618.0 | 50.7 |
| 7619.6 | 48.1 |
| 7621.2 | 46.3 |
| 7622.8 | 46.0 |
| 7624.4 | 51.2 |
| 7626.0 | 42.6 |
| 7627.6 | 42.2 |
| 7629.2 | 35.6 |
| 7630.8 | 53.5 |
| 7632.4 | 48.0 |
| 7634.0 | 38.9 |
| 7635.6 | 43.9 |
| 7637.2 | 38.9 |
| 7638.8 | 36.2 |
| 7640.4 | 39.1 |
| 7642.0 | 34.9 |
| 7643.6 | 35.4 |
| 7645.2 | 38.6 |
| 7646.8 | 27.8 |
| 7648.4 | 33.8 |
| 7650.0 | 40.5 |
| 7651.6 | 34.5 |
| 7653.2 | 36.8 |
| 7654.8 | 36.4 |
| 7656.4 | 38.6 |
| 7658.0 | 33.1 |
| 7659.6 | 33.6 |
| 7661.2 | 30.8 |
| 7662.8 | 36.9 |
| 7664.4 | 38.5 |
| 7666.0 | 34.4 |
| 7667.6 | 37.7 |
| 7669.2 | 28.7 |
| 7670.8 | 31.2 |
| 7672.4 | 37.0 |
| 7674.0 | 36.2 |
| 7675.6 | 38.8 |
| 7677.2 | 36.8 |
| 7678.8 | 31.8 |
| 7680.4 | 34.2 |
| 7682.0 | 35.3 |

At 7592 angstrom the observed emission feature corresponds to Mg II 2798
